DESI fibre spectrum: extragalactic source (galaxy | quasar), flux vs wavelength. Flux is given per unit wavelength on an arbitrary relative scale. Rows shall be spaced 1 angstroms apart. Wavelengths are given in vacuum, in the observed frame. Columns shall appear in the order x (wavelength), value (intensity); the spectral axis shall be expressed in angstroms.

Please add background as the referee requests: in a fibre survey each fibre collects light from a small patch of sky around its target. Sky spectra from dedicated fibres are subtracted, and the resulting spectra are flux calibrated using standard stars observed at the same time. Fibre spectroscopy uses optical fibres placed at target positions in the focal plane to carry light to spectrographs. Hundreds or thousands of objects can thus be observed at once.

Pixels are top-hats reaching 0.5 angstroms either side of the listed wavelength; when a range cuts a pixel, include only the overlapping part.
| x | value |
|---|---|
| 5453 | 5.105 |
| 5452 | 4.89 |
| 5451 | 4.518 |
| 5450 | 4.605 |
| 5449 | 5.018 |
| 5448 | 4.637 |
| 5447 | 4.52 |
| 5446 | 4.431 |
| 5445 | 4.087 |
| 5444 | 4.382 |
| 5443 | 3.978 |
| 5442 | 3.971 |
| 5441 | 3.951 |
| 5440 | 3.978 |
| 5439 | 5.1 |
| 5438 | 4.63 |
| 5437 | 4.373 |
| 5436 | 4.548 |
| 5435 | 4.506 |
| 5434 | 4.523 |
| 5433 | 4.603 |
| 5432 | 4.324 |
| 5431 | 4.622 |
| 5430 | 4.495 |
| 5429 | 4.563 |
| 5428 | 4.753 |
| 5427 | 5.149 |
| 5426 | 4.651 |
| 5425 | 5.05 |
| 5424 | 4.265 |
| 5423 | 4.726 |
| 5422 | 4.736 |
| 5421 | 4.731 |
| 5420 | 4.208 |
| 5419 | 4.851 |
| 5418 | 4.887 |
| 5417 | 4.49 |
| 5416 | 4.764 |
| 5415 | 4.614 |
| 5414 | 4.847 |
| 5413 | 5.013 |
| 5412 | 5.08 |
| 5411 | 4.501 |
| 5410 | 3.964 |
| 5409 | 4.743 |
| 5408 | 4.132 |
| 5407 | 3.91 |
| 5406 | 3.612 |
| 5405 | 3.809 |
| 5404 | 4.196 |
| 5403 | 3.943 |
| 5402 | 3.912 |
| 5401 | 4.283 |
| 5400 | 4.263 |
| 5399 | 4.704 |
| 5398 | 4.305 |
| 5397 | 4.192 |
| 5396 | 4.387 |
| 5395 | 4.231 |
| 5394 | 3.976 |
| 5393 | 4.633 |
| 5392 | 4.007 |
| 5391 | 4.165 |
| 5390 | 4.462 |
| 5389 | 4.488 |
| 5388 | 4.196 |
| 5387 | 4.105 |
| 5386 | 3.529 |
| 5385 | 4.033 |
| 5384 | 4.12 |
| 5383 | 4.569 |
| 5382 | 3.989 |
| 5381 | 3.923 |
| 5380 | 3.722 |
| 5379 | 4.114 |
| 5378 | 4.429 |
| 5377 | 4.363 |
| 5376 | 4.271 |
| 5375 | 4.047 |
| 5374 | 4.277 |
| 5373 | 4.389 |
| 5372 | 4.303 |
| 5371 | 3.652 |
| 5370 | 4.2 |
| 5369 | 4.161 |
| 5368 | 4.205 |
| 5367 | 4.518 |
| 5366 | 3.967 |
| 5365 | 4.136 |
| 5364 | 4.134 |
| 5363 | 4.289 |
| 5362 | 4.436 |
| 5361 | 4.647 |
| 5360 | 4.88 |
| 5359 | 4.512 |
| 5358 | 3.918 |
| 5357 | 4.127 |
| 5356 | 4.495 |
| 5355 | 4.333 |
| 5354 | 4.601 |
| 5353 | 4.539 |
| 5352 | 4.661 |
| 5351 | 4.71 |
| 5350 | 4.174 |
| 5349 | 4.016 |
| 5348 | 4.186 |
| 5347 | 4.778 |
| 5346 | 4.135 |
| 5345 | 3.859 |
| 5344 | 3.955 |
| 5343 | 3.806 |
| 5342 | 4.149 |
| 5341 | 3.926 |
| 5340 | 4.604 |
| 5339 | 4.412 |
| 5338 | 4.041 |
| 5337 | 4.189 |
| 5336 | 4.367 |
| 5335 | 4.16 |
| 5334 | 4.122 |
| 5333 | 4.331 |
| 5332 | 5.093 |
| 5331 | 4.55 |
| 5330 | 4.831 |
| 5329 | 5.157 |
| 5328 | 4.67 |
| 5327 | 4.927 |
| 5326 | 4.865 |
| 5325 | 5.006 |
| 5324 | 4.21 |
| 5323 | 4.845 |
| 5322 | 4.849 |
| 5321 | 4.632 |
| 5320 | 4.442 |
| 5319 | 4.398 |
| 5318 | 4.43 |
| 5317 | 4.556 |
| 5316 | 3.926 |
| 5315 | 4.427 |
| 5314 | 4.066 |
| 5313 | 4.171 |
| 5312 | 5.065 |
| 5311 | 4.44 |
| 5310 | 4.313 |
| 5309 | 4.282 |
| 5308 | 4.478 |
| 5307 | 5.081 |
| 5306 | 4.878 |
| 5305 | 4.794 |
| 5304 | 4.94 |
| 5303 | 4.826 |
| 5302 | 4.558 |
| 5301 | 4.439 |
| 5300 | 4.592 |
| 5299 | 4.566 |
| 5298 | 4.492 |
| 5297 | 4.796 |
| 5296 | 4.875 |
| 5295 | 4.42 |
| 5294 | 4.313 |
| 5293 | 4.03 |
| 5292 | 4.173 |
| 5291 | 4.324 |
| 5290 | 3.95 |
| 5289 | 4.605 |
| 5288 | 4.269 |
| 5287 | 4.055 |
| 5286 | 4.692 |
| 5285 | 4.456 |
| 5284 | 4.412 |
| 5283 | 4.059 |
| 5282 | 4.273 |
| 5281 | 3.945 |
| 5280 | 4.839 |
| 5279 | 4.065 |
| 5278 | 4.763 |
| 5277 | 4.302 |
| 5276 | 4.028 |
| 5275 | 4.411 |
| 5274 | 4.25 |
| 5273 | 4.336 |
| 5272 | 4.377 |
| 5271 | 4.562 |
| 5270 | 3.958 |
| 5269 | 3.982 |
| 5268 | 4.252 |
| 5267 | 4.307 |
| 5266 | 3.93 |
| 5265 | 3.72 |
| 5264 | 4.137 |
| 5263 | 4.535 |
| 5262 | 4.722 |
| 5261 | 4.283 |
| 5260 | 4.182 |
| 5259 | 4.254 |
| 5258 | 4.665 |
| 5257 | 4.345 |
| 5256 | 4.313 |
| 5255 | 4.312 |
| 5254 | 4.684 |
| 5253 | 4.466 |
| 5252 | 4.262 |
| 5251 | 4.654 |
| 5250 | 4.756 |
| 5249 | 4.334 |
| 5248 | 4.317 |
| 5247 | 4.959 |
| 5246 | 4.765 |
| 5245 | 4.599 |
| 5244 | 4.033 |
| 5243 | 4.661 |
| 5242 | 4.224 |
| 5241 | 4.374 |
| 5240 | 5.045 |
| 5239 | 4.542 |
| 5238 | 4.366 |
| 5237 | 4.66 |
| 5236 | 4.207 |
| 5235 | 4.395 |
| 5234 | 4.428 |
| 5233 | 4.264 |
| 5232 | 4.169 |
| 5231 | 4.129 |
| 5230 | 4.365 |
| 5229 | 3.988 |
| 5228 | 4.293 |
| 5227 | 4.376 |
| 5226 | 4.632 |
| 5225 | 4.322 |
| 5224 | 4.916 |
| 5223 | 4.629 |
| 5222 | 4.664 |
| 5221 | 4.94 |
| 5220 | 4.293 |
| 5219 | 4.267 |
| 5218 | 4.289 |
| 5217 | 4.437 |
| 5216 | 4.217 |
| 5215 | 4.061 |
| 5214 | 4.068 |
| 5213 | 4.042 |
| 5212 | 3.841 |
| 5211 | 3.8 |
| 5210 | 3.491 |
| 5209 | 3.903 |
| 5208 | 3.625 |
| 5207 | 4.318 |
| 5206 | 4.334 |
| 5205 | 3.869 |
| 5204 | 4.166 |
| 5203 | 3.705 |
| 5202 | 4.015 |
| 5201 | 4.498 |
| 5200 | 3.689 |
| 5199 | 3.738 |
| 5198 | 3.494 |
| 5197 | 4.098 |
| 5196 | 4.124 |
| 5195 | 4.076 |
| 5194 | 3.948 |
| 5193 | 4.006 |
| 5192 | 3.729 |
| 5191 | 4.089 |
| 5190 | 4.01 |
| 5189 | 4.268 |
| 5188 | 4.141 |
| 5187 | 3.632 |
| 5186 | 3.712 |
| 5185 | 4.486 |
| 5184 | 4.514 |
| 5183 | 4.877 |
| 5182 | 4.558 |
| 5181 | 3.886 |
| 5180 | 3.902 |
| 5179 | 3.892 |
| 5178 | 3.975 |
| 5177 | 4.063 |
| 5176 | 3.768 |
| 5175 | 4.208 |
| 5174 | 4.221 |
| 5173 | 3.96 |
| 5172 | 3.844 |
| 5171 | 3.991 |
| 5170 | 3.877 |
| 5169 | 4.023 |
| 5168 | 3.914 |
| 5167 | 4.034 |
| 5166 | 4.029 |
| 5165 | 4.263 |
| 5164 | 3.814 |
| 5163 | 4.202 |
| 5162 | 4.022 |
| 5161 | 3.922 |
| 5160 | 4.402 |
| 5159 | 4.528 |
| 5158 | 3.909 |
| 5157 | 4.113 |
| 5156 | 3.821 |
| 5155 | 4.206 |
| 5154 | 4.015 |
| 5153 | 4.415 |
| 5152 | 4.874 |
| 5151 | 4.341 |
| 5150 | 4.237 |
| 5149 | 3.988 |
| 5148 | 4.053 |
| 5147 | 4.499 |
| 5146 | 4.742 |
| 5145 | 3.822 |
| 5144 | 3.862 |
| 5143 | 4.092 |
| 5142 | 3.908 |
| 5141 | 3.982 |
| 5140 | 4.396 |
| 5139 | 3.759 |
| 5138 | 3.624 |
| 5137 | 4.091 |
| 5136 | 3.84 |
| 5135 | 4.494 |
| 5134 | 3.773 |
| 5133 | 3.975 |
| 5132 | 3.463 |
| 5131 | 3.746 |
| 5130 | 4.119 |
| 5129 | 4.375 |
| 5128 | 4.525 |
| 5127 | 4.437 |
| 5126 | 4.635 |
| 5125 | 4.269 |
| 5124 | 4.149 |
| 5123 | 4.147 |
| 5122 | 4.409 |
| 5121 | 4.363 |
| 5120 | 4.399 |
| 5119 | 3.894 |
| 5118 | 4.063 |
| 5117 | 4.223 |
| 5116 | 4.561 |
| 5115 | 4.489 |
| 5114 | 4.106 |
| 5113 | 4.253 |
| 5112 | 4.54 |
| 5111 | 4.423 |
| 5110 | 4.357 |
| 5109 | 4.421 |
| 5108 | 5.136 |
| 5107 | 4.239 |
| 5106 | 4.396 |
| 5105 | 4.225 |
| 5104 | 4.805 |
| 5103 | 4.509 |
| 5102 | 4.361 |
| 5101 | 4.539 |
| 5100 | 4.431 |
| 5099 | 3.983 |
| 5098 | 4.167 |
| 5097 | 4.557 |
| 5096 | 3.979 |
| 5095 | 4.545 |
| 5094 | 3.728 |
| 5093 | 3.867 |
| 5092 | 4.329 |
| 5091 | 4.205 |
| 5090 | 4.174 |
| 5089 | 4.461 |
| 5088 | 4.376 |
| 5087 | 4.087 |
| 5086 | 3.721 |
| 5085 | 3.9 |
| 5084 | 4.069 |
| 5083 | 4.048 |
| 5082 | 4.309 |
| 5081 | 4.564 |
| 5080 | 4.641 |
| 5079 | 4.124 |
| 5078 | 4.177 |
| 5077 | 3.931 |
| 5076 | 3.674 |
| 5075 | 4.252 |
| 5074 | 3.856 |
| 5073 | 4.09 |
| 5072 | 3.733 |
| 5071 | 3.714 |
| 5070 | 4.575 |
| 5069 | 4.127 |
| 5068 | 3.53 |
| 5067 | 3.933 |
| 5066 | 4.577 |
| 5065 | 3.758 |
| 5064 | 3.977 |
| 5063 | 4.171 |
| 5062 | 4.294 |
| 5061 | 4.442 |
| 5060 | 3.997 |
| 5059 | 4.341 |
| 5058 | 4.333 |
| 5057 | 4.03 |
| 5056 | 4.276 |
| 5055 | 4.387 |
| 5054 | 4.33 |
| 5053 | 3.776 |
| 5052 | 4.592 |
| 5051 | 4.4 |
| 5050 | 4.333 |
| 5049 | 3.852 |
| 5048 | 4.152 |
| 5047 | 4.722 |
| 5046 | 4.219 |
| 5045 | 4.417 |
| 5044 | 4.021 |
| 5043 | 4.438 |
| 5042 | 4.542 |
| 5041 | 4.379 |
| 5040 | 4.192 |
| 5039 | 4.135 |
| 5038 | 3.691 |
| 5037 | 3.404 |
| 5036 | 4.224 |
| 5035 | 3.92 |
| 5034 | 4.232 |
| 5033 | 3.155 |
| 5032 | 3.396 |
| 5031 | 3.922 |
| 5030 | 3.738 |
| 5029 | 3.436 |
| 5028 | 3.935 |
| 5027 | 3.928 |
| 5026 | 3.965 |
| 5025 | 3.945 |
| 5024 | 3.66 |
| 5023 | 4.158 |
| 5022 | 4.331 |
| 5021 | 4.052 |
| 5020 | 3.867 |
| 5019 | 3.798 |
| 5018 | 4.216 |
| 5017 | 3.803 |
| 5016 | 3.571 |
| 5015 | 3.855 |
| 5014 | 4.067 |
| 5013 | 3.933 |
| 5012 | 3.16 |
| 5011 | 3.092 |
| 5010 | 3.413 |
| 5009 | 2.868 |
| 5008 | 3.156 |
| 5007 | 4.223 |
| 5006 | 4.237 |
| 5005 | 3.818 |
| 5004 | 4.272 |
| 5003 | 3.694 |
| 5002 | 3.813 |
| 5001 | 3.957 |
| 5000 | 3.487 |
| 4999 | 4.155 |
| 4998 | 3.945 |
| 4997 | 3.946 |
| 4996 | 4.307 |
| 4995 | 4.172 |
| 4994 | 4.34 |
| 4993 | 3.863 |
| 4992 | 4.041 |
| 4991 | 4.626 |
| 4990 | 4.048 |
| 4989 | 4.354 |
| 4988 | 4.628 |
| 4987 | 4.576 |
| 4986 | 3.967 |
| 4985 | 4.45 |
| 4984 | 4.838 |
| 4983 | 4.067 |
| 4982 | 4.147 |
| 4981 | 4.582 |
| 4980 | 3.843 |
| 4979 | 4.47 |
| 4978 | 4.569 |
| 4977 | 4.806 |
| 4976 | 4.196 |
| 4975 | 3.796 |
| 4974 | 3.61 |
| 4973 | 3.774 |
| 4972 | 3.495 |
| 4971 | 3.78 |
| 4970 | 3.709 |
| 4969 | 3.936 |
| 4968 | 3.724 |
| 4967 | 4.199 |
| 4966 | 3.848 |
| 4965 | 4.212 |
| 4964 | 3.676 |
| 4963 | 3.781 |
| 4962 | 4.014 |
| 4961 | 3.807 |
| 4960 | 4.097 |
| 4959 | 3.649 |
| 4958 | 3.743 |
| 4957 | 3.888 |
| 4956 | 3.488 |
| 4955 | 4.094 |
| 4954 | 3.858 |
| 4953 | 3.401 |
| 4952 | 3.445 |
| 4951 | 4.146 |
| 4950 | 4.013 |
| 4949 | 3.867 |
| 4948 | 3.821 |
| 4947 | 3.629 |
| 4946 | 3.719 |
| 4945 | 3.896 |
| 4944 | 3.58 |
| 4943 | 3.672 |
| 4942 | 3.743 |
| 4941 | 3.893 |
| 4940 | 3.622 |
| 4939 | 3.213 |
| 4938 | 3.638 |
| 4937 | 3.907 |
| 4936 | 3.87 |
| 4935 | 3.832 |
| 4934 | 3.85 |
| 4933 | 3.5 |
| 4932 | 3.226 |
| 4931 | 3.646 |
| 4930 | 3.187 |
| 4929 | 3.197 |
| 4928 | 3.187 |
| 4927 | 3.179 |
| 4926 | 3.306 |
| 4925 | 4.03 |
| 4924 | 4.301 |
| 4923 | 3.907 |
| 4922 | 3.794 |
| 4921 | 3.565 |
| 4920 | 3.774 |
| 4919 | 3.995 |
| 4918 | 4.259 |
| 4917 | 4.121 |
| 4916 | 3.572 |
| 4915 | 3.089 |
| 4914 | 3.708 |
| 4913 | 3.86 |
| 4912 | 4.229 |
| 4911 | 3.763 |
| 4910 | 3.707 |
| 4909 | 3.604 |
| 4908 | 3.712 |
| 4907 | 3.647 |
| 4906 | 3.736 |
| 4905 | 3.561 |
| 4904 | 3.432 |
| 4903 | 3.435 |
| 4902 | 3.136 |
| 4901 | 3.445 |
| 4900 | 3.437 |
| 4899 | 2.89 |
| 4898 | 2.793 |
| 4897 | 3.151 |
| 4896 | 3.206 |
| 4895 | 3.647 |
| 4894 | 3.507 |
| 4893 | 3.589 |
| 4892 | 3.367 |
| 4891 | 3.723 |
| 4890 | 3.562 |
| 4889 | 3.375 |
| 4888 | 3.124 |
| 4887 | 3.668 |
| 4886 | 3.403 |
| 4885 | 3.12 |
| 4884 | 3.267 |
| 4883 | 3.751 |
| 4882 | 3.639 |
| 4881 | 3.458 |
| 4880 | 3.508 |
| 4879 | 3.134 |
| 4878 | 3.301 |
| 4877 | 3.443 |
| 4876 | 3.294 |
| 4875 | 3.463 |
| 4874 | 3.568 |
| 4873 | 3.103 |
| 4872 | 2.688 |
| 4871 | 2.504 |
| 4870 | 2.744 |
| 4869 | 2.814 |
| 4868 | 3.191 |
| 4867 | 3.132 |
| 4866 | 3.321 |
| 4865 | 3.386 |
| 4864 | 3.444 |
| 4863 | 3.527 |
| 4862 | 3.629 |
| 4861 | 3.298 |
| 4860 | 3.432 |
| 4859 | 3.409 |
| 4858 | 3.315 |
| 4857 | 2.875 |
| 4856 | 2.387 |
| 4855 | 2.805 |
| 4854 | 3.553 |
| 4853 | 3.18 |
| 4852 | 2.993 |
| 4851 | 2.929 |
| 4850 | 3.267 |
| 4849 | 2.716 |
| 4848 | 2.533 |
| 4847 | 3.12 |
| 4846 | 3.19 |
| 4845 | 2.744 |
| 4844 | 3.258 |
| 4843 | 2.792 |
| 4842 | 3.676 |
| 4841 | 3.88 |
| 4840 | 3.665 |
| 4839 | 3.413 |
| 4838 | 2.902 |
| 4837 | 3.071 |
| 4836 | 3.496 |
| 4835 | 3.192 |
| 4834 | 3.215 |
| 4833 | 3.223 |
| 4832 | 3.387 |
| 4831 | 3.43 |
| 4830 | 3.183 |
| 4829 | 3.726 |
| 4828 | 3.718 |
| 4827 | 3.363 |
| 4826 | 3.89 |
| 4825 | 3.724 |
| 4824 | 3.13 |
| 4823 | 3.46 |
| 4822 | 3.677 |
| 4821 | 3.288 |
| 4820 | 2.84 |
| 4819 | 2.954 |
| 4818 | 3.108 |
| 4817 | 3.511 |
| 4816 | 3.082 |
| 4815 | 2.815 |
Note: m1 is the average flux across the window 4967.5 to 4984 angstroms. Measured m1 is 4.06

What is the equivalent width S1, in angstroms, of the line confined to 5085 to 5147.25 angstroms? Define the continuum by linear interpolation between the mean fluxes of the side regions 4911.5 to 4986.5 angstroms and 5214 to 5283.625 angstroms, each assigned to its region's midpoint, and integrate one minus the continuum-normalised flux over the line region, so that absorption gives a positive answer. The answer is -1.32 angstroms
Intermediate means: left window 3.83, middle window 4.22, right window 4.38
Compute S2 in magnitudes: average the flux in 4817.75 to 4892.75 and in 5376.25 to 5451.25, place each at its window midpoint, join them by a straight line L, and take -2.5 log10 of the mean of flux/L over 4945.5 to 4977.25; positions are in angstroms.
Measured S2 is -0.11 mag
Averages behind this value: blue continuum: 3.27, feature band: 3.84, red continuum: 4.39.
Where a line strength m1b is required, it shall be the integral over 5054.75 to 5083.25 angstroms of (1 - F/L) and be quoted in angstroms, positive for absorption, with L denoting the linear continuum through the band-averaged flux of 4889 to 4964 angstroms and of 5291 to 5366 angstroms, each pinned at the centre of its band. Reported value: -1.4 angstroms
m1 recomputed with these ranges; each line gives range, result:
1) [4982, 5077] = 4.02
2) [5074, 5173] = 4.19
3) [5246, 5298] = 4.36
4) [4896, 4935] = 3.58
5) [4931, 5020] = 3.9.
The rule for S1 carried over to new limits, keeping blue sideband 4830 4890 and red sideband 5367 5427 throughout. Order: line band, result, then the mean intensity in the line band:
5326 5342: -1.2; 4.49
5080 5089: -1.2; 4.18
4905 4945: -3.9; 3.68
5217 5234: -1.9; 4.41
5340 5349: 0.2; 4.12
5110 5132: -3.0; 4.27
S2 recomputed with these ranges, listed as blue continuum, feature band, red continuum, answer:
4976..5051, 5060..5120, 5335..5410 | -0.039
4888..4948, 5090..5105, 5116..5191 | -0.074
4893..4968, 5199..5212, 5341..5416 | 0.025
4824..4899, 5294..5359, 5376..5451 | -0.066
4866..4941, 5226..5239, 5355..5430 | -0.070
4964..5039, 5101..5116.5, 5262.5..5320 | -0.087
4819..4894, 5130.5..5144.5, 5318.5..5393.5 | -0.016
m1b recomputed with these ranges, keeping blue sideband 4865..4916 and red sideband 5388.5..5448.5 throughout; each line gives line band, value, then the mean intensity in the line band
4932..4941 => -0.50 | 3.67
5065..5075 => -0.74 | 4.01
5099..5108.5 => -1.70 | 4.49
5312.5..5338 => -1.64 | 4.52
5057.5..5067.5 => -1.23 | 4.18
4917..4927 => -1.20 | 3.86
